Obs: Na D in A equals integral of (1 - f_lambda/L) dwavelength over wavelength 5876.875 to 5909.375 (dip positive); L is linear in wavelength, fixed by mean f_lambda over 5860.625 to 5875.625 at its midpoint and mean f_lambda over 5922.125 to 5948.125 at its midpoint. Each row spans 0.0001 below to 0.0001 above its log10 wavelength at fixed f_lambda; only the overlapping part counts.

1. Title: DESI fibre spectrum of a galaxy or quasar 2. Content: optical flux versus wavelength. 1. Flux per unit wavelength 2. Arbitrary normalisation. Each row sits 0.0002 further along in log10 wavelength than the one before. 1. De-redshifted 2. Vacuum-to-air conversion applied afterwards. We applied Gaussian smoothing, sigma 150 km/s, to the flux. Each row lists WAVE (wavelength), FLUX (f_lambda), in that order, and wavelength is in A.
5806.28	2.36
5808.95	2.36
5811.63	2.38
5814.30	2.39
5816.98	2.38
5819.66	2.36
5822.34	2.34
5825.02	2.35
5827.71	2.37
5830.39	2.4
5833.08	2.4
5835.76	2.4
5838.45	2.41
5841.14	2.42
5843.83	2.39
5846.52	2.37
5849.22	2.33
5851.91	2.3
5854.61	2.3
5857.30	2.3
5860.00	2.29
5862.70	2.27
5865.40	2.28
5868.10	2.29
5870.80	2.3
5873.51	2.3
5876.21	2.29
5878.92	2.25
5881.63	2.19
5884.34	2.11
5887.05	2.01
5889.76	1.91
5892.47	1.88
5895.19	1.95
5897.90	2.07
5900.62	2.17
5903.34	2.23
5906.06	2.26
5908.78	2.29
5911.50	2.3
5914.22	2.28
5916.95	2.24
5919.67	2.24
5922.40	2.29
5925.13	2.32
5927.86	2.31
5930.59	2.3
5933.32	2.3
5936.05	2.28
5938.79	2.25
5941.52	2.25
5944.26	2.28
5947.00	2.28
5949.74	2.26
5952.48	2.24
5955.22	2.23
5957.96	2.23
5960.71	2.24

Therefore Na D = 2.5 A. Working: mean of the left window 2.29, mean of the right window 2.29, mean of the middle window 2.11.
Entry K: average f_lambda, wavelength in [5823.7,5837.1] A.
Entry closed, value 2.38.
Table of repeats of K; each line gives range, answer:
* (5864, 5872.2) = 2.29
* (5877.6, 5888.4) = 2.14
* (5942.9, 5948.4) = 2.28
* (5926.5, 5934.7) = 2.3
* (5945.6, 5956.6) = 2.25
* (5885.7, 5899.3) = 1.96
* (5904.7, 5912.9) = 2.28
